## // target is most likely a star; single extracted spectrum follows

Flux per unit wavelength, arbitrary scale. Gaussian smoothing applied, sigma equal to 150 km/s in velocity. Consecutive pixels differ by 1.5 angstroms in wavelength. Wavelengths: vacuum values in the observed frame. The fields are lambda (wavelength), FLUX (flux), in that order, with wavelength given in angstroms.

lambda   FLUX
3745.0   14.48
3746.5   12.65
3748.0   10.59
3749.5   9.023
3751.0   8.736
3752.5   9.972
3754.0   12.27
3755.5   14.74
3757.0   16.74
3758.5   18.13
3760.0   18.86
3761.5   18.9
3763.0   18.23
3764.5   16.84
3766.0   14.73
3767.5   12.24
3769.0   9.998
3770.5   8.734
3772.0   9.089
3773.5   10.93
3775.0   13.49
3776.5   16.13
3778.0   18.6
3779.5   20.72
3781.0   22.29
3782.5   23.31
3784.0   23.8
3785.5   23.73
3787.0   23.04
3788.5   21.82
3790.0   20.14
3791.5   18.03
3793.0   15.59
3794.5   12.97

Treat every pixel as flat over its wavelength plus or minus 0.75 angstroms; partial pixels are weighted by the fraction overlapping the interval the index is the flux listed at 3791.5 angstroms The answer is 18.03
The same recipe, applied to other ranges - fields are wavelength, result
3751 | 8.736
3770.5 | 8.734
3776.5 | 16.13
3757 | 16.74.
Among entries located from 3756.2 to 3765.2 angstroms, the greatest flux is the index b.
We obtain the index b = 18.9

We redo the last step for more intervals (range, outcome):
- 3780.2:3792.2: 23.8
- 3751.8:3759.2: 18.13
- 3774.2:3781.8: 22.29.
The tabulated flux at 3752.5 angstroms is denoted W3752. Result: 9.972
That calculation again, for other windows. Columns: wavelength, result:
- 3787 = 23.04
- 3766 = 14.73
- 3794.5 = 12.97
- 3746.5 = 12.65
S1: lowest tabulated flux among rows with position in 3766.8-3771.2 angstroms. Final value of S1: 8.734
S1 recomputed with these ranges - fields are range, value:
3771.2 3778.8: 9.089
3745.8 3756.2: 8.736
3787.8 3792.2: 18.03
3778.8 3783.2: 20.72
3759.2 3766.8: 14.73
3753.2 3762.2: 12.27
